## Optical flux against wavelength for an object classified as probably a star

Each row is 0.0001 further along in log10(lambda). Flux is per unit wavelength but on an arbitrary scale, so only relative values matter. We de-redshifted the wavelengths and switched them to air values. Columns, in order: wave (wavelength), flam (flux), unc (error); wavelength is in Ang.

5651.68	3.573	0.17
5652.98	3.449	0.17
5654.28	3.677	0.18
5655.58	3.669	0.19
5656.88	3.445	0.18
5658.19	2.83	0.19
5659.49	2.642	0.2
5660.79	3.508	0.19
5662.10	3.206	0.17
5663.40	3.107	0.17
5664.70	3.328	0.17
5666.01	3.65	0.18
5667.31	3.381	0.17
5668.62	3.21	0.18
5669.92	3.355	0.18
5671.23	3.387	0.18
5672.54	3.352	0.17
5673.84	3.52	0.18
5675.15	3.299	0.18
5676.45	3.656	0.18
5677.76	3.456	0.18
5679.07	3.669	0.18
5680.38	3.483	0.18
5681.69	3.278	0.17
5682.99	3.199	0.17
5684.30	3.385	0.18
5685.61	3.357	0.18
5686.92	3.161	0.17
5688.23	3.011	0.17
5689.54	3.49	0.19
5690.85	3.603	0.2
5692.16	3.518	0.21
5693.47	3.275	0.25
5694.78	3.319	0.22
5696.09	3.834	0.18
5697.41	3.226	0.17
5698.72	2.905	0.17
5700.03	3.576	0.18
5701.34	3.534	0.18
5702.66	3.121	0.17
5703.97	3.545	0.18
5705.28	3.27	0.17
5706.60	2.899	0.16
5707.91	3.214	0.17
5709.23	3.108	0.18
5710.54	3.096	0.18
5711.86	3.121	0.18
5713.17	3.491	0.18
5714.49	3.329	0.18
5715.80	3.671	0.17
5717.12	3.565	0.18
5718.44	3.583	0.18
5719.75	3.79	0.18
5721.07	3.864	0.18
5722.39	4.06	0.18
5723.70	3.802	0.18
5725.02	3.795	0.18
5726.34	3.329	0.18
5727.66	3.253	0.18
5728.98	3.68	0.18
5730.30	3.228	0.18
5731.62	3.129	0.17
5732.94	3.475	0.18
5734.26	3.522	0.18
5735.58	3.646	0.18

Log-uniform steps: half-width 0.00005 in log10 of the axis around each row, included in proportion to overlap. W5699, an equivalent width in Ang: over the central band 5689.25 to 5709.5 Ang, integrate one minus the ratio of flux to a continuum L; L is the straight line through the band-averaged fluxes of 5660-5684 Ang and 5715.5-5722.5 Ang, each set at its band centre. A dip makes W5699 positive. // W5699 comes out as 1.38 Ang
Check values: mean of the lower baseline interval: 3.39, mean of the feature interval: 3.34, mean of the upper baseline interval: 3.73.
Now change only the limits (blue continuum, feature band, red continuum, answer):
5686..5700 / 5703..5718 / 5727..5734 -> 0.23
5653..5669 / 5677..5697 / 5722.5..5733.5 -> -0.12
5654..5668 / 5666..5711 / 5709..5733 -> 0.57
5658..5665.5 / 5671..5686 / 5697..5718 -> -1.08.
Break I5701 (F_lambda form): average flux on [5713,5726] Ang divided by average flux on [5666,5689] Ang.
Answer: 1.10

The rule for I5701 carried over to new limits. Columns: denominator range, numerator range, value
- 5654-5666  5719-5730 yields 1.12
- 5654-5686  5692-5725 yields 1.02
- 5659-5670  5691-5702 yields 1.04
